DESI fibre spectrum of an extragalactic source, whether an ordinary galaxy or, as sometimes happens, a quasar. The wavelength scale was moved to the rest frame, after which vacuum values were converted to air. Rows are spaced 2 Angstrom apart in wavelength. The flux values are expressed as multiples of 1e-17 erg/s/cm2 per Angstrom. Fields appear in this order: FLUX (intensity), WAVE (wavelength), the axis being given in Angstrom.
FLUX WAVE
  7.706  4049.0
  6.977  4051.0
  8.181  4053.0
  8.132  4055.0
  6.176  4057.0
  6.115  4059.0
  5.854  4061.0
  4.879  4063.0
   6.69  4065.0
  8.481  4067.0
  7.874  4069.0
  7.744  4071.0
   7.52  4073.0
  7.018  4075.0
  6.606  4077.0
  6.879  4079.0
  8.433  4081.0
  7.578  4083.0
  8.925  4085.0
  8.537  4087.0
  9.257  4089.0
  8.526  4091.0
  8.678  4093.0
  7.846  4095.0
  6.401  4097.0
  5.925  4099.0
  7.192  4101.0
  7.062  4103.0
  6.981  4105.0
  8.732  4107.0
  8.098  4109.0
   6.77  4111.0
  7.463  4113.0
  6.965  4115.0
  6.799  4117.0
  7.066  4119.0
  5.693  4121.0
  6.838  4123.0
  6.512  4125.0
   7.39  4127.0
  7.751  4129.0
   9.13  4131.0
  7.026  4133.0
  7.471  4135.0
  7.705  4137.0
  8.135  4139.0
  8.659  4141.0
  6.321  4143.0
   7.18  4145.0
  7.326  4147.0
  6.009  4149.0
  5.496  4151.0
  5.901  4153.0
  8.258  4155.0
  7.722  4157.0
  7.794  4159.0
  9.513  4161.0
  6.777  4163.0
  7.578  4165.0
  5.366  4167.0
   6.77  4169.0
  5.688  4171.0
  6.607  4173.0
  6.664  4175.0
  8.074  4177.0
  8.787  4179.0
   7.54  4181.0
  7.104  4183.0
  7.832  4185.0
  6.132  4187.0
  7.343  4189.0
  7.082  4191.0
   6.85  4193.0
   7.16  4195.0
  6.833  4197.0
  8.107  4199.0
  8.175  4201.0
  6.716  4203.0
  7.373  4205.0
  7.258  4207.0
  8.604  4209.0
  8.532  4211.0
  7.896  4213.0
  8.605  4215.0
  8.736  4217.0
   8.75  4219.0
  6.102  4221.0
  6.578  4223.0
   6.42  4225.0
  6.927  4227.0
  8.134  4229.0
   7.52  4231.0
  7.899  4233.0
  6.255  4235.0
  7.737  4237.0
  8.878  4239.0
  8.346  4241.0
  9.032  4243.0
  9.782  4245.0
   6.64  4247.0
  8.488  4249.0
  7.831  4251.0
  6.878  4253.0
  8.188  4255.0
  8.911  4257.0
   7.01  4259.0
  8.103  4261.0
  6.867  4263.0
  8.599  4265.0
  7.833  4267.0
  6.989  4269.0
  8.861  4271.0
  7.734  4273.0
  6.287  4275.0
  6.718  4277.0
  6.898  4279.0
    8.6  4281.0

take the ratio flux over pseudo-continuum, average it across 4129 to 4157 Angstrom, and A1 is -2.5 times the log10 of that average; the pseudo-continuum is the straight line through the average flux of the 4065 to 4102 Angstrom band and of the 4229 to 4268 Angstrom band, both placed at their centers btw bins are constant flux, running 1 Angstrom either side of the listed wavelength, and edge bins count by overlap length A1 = 0.07 mag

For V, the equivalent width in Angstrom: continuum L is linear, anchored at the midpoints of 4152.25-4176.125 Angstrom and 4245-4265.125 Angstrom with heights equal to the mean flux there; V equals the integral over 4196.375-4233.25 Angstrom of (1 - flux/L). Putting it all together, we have -0.8 Angstrom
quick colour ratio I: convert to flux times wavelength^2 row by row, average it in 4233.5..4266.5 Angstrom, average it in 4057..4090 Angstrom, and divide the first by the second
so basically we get 1.18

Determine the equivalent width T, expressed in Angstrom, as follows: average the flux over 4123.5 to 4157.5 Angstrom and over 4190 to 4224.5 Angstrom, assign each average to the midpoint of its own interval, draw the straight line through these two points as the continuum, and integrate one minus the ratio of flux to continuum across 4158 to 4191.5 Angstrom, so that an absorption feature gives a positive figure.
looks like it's 1.0 Angstrom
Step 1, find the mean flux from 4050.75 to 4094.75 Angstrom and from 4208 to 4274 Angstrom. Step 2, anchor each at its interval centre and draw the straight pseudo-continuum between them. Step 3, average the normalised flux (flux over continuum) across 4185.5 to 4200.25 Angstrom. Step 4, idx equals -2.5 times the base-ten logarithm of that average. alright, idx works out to 0.10 mag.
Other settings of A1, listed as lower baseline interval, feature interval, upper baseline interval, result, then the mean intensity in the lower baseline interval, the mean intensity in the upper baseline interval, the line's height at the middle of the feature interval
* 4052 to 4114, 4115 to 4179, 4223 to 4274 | 0.06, 7.44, 7.81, 7.58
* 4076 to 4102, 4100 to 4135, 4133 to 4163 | 0.04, 7.75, 7.36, 7.56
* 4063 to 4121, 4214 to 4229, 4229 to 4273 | 0.05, 7.49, 7.94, 7.85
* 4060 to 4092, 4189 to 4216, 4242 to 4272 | 0.03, 7.55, 8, 7.87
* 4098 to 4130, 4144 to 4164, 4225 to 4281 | 0.01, 7.08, 7.74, 7.27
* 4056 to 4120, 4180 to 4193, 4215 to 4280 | 0.06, 7.35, 7.7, 7.56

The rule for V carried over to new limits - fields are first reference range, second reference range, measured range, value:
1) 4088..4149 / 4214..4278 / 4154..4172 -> 0.59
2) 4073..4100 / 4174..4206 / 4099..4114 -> 0.57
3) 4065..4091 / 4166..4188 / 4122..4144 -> -0.51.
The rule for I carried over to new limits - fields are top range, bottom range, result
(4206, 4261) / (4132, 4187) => 1.13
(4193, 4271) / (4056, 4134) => 1.13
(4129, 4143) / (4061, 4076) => 1.15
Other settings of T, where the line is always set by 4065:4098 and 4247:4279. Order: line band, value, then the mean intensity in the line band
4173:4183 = 0.2 Angstrom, 7.58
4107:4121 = 1.1 Angstrom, 7.2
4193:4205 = 0.6 Angstrom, 7.35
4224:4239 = 0.6 Angstrom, 7.38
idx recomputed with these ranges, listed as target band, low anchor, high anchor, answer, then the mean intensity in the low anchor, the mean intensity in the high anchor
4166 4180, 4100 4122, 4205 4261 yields 0.10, 7.17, 7.85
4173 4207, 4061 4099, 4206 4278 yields 0.05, 7.57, 7.78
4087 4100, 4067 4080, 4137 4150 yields -0.07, 7.37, 7.31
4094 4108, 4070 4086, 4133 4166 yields 0.05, 7.59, 7.36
